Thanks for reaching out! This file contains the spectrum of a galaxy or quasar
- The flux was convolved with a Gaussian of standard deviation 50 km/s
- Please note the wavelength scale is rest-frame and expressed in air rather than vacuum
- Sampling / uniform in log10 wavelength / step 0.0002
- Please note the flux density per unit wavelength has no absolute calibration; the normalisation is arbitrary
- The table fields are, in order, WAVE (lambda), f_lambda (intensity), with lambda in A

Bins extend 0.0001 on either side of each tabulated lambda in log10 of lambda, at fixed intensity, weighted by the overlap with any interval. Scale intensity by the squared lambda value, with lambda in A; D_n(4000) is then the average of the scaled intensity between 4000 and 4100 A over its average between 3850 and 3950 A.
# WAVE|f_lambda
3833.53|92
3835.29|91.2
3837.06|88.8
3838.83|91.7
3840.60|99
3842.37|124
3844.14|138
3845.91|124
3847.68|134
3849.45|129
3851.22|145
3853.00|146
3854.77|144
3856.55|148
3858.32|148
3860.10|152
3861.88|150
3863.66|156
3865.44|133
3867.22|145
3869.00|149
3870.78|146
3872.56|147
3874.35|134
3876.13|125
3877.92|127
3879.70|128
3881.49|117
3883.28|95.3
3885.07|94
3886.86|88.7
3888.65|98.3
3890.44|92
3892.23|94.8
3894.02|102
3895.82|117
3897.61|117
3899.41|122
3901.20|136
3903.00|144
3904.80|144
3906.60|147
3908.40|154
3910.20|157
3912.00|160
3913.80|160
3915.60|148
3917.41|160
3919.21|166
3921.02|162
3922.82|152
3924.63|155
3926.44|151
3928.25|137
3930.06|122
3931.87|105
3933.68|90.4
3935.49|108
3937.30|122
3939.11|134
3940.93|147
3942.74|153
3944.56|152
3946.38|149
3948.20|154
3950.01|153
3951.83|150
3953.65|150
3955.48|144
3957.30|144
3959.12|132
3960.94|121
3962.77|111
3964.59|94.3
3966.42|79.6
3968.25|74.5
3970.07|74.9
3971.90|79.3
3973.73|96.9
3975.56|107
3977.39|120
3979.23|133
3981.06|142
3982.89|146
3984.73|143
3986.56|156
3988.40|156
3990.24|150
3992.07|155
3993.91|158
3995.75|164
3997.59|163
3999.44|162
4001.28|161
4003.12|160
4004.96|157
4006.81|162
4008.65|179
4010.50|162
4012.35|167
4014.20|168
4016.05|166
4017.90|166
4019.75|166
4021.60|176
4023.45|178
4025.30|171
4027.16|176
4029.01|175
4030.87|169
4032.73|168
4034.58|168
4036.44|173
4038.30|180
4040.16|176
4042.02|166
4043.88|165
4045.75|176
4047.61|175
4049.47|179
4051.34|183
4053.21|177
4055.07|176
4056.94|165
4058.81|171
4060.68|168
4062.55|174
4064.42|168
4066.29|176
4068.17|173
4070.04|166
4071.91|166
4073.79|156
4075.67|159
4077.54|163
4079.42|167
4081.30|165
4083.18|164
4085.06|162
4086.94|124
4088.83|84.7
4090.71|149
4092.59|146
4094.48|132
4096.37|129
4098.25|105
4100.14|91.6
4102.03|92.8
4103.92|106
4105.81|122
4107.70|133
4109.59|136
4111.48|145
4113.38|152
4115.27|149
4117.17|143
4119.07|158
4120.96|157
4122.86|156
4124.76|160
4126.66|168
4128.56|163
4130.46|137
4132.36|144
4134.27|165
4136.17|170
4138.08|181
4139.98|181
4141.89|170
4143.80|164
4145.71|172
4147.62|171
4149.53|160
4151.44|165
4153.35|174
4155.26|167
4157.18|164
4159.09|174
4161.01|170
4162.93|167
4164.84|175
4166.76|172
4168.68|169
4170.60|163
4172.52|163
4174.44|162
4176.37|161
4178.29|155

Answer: 1.30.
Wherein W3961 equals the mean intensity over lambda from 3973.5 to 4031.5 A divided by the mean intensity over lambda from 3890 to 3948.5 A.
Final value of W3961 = 1.15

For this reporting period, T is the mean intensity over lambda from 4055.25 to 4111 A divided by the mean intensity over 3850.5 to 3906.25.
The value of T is 1.13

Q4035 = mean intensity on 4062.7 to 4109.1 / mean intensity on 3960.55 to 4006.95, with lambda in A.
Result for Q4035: 1.1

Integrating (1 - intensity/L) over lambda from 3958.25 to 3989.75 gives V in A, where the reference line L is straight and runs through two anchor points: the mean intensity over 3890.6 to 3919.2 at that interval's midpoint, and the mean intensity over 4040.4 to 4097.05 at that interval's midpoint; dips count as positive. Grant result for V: 6.7 A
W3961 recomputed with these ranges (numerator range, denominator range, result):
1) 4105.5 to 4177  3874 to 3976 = 1.27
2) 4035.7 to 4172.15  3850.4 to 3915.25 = 1.19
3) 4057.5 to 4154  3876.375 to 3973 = 1.19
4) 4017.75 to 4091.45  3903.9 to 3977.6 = 1.26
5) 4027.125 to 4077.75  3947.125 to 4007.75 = 1.27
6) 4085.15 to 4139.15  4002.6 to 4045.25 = 0.82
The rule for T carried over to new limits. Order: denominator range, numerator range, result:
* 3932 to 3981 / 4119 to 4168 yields 1.36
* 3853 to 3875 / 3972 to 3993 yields 0.92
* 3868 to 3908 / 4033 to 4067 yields 1.42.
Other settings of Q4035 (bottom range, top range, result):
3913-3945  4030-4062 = 1.23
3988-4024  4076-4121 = 0.83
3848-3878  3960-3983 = 0.73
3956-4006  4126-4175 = 1.27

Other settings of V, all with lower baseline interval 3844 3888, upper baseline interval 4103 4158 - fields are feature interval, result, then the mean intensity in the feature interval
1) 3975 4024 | -3.9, 157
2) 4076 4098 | 1.3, 143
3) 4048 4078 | -3.9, 170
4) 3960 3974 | 5.0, 91.3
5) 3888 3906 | 2.5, 117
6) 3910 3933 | -1.6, 148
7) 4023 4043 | -3.3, 173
